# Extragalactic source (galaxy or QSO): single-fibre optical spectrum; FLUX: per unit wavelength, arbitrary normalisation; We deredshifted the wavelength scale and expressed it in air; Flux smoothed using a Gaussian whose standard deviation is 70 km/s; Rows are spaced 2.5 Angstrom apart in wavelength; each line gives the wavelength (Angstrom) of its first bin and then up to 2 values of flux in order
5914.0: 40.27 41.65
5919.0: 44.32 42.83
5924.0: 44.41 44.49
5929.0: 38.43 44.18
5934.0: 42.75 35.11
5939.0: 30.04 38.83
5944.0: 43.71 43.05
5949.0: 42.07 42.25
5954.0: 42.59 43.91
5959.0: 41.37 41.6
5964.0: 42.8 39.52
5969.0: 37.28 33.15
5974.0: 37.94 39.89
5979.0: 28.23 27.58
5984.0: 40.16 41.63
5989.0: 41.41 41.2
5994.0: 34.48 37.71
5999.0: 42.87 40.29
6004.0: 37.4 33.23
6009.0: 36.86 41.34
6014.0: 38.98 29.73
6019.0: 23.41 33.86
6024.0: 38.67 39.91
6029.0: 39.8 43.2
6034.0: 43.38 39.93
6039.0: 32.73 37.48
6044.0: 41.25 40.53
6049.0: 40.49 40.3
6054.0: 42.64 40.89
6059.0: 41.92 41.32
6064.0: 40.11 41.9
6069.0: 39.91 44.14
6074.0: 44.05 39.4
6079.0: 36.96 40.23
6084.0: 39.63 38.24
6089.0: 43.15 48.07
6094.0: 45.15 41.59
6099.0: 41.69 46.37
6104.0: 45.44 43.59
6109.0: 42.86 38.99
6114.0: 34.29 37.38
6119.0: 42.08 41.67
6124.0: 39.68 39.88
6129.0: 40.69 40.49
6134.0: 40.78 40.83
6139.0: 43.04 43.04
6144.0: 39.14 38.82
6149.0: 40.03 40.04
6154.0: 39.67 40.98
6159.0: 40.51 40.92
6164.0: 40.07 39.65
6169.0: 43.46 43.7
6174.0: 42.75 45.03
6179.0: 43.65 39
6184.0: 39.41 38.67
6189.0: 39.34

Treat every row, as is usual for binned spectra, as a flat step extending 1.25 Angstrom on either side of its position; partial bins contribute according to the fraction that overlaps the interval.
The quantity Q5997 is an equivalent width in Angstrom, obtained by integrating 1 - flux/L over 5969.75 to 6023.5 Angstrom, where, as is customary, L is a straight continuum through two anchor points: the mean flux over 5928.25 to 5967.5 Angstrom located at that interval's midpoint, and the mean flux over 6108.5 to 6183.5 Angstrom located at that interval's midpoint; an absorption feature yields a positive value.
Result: 5.9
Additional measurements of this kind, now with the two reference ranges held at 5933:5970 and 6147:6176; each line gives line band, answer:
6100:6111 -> -0.85 Angstrom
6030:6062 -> 0.25 Angstrom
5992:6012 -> 1.28 Angstrom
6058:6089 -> 0.08 Angstrom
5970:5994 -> 2.29 Angstrom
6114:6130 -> 0.48 Angstrom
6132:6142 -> -0.17 Angstrom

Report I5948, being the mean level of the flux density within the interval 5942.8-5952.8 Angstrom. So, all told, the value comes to 42.8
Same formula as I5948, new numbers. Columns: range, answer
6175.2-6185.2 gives 41.8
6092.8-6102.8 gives 43.7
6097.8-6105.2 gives 44.5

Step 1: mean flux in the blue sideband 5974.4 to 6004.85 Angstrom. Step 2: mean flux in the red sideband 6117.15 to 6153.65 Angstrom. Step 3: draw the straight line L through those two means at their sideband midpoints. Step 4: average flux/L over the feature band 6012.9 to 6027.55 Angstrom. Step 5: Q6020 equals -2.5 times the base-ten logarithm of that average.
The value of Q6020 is 0.13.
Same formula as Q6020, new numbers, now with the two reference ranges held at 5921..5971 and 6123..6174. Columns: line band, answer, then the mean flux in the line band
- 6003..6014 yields 0.097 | 37.4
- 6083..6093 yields -0.041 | 42.4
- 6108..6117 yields 0.069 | 38.3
